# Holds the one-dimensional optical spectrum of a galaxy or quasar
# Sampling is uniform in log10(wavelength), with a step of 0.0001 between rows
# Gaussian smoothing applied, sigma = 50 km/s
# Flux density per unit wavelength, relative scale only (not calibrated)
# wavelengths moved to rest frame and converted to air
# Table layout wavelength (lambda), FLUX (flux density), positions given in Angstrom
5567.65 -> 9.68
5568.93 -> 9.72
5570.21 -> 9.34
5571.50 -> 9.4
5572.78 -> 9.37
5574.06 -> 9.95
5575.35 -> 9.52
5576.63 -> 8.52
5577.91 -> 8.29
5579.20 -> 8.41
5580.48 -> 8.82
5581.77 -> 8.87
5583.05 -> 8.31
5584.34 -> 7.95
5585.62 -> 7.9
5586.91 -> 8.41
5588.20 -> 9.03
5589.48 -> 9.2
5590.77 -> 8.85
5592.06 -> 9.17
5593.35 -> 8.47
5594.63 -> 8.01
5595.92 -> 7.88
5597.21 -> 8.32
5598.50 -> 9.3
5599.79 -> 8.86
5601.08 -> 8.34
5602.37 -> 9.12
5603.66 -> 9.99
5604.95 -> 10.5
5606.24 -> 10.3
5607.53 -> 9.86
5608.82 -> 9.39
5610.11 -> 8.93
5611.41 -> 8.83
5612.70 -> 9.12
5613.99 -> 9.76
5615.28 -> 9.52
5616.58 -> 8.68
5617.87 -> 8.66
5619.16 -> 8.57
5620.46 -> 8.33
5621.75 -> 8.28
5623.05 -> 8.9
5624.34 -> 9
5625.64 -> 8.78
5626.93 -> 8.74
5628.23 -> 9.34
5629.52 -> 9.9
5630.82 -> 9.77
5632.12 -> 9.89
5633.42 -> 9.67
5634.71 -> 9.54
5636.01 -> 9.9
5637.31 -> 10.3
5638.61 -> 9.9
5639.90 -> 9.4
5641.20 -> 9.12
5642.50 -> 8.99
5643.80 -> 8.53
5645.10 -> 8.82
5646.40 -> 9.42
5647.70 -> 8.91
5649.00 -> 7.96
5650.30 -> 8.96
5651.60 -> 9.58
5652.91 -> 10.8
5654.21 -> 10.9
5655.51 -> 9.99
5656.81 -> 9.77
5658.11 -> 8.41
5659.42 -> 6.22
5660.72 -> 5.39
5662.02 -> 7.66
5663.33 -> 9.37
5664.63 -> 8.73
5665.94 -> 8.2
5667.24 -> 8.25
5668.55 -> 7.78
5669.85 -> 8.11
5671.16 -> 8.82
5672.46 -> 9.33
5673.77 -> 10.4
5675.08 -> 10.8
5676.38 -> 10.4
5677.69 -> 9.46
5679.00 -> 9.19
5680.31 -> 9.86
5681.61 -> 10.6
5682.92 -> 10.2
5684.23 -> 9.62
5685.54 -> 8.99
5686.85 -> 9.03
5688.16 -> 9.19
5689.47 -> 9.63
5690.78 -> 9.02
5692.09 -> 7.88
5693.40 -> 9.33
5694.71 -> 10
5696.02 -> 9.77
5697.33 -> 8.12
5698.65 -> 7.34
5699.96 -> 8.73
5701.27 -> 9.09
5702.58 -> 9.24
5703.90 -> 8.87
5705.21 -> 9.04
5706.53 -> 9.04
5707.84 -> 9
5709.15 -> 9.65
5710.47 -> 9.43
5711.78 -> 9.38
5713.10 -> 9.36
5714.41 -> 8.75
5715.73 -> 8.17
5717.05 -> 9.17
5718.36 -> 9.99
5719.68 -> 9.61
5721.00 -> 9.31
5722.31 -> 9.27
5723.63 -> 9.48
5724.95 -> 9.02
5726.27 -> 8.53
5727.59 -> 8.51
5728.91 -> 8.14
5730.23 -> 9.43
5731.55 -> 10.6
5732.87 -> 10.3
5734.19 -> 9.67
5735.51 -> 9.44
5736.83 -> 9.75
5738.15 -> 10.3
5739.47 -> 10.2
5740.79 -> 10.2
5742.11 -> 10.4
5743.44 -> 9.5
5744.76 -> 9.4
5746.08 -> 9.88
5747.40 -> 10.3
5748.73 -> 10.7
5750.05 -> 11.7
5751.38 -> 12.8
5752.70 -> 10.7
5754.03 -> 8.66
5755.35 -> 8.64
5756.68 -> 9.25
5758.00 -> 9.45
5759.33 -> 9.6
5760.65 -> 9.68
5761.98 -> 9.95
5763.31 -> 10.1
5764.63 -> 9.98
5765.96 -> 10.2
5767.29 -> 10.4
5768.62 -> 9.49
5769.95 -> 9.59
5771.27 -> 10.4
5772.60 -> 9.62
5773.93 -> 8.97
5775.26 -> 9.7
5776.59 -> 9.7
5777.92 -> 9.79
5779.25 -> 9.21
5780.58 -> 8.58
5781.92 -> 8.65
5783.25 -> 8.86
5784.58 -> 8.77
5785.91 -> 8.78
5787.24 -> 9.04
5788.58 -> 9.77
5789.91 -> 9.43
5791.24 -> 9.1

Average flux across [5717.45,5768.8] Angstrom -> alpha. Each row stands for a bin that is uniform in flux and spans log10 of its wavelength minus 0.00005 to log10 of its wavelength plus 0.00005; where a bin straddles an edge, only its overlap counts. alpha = 9.81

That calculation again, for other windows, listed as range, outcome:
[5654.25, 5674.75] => 8.54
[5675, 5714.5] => 9.28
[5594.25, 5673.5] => 9.02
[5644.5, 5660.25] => 9.1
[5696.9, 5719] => 8.97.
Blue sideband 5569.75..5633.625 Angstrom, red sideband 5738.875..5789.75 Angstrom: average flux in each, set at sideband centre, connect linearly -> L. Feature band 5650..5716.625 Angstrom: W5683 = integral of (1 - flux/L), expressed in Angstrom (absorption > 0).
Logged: 2.1 Angstrom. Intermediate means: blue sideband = 9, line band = 9.08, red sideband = 9.75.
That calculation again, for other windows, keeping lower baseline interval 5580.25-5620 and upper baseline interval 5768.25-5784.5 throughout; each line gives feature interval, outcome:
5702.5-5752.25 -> -2.1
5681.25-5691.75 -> -0.4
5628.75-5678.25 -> -0.4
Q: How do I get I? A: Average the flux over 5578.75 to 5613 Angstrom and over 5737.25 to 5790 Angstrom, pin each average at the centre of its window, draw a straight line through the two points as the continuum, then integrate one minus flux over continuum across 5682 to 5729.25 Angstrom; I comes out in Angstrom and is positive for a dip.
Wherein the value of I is 1.83 Angstrom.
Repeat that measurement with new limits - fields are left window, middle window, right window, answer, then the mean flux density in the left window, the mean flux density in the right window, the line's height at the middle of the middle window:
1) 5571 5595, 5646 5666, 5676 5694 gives 1.0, 8.77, 9.44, 9.25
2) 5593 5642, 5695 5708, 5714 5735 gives 0.5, 9.19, 9.25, 9.24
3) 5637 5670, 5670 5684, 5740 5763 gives -1.1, 8.82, 10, 9.12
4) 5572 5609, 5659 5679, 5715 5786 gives 1.4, 8.93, 9.64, 9.28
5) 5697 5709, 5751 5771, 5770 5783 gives -1.3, 8.77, 9.39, 9.26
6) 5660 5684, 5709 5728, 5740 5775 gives 0.8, 9.04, 9.98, 9.55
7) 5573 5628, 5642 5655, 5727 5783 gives -0.2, 8.9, 9.79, 9.18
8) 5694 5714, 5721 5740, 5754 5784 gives -0.4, 9.07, 9.52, 9.25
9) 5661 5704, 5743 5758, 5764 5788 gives -1.3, 9.09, 9.43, 9.34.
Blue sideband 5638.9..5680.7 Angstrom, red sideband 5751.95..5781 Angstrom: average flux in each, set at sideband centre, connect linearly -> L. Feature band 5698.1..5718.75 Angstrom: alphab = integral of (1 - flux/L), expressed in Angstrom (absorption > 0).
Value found 0.6 Angstrom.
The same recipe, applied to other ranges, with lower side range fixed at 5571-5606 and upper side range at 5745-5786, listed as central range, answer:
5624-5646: -0.7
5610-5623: 0.2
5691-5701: 0.7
